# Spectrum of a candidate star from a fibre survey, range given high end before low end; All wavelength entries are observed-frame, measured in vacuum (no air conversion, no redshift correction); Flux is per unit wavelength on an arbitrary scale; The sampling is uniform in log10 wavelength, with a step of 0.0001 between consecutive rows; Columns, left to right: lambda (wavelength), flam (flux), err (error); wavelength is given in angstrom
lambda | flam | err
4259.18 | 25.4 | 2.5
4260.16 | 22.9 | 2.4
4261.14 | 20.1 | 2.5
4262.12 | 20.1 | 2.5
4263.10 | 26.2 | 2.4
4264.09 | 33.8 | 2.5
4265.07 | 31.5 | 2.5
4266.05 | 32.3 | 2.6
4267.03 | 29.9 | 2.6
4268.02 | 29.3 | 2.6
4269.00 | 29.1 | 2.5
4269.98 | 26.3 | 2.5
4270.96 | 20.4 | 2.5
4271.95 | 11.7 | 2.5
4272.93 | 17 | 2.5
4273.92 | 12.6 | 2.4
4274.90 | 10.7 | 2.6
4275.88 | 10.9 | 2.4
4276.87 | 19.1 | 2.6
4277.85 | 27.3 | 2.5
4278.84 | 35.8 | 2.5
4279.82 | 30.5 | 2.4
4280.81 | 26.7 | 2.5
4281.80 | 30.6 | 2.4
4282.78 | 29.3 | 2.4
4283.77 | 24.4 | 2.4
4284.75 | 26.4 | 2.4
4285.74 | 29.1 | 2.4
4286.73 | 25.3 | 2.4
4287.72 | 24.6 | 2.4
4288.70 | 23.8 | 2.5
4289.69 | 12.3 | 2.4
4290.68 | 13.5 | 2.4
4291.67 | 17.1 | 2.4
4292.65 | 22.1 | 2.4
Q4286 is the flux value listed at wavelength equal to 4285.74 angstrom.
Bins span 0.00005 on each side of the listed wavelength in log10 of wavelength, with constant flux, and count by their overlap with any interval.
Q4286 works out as 29.1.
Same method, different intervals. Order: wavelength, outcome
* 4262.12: 20.1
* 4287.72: 24.6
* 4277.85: 27.3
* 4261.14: 20.1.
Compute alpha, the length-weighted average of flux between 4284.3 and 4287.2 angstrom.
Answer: 26.9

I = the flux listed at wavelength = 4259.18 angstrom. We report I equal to 25.4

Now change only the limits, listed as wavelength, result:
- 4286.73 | 25.3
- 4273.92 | 12.6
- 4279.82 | 30.5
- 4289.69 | 12.3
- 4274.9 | 10.7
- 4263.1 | 26.2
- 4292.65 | 22.1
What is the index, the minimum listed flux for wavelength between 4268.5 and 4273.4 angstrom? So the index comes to 11.7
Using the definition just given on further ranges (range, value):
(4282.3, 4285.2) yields 24.4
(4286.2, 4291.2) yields 12.3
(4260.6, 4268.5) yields 20.1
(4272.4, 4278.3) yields 10.7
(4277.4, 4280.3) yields 27.3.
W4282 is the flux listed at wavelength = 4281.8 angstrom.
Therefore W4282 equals 30.6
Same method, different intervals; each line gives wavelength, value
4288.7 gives 23.8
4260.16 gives 22.9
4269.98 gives 26.3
